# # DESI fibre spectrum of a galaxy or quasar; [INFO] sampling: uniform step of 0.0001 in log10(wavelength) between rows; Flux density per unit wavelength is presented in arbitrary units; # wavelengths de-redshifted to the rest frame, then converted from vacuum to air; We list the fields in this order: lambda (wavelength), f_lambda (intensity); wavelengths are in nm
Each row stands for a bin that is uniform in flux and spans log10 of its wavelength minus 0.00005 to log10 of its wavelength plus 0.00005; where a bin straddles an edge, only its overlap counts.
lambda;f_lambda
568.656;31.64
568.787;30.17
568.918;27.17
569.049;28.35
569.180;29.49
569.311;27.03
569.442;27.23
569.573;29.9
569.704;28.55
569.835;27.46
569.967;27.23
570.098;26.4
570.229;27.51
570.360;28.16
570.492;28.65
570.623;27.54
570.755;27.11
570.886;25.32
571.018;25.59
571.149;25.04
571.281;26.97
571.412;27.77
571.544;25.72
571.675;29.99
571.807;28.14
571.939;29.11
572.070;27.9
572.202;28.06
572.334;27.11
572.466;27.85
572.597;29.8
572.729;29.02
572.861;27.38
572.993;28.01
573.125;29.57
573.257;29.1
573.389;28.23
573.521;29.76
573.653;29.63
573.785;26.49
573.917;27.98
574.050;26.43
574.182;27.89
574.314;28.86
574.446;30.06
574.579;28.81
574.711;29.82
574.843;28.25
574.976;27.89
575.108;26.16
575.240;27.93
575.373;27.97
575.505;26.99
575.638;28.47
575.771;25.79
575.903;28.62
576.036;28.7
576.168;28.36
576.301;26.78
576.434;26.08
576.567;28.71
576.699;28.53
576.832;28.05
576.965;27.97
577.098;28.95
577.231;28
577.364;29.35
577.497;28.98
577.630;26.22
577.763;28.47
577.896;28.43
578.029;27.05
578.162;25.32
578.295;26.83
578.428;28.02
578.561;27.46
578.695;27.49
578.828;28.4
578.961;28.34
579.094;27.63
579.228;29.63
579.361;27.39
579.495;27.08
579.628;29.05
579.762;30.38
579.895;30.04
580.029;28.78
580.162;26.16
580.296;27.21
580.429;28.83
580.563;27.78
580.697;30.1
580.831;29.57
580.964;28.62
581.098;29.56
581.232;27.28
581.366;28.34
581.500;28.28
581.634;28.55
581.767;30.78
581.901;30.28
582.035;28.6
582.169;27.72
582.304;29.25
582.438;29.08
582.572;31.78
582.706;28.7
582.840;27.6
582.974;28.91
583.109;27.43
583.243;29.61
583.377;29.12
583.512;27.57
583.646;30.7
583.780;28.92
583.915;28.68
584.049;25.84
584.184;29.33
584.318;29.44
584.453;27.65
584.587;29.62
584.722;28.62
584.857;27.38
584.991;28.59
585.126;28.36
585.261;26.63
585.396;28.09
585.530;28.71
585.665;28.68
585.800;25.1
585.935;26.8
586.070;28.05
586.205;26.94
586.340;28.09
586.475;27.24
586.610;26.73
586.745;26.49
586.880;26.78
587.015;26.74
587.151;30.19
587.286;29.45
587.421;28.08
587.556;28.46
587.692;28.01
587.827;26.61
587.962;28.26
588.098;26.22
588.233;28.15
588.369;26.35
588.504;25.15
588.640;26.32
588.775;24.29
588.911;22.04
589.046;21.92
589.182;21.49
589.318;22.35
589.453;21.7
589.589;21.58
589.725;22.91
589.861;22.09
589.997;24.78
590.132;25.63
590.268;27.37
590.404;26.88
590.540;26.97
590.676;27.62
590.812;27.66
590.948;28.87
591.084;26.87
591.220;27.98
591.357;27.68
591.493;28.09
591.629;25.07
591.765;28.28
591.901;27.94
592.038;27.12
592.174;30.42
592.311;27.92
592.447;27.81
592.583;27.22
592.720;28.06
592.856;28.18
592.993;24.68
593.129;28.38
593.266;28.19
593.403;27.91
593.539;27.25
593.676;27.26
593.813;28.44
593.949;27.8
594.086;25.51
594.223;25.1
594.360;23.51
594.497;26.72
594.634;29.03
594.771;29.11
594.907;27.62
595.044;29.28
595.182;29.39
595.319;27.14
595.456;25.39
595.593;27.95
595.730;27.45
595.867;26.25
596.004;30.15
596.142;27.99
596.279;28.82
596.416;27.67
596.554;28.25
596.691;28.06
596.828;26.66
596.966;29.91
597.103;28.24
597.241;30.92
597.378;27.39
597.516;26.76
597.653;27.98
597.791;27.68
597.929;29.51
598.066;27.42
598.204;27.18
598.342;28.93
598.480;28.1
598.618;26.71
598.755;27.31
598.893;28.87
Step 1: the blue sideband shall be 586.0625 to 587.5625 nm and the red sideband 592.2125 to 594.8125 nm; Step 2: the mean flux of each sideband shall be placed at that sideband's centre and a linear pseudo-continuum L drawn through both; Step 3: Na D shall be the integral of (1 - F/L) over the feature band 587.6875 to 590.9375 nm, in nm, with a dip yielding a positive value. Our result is 0.29 nm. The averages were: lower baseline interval 27.7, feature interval 25.1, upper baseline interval 27.3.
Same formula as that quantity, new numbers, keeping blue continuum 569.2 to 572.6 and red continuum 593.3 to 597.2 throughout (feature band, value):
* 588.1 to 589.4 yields 0.16 nm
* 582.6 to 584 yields -0.06 nm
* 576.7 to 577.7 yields -0.02 nm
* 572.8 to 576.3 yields -0.07 nm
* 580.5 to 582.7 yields -0.12 nm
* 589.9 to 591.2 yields 0.04 nm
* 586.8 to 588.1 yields -0.01 nm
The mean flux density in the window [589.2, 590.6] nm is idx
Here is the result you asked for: 24.1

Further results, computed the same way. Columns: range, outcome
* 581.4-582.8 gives 29.3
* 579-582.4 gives 28.7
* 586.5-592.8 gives 26.4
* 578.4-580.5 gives 28.2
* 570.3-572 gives 27.3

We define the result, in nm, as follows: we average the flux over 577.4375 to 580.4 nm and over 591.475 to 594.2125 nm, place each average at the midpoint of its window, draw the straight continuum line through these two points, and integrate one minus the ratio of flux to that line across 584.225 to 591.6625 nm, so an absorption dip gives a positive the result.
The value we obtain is 0.28 nm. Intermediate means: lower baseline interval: 27.9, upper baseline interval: 27.5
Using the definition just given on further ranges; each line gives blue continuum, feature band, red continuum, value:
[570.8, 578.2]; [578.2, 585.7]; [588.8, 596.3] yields -0.31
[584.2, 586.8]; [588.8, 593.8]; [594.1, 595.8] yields 0.22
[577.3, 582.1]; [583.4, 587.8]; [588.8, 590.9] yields -0.35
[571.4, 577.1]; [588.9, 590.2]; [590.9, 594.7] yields 0.23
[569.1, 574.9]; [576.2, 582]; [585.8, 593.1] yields -0.18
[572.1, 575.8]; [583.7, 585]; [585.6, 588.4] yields -0.04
